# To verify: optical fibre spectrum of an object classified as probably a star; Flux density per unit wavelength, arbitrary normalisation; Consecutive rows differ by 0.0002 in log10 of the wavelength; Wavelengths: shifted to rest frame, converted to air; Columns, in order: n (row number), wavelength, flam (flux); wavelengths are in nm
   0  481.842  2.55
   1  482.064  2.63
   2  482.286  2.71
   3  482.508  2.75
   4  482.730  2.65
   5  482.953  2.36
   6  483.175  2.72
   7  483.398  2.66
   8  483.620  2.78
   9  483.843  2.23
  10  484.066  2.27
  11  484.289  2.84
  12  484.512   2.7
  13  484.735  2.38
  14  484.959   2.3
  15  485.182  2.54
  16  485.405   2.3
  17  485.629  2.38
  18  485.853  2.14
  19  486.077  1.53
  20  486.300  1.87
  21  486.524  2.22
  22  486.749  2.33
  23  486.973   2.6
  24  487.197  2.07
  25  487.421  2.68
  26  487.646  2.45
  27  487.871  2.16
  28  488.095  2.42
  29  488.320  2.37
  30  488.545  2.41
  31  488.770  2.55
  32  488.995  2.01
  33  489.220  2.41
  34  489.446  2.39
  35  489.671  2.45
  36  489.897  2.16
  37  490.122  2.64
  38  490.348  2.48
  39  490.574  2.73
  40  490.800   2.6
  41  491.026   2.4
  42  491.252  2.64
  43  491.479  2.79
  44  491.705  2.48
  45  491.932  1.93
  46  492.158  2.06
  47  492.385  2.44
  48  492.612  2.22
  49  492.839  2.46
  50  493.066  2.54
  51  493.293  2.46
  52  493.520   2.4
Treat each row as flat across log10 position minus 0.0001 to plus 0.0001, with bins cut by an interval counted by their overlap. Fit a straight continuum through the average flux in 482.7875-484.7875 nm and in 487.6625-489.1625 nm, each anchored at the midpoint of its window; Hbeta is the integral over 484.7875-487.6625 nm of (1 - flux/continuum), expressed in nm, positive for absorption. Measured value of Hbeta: 0.210 nm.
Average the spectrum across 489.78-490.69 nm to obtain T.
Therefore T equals 2.5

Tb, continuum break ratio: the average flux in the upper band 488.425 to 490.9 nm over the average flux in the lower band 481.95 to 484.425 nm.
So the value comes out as 0.9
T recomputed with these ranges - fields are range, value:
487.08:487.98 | 2.34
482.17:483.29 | 2.64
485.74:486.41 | 1.85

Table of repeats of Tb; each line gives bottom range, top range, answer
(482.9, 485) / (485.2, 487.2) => 0.86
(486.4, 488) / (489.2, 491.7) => 1.07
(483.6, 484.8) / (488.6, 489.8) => 0.94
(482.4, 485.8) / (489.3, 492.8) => 0.96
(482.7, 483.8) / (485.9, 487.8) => 0.85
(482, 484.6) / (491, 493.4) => 0.92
